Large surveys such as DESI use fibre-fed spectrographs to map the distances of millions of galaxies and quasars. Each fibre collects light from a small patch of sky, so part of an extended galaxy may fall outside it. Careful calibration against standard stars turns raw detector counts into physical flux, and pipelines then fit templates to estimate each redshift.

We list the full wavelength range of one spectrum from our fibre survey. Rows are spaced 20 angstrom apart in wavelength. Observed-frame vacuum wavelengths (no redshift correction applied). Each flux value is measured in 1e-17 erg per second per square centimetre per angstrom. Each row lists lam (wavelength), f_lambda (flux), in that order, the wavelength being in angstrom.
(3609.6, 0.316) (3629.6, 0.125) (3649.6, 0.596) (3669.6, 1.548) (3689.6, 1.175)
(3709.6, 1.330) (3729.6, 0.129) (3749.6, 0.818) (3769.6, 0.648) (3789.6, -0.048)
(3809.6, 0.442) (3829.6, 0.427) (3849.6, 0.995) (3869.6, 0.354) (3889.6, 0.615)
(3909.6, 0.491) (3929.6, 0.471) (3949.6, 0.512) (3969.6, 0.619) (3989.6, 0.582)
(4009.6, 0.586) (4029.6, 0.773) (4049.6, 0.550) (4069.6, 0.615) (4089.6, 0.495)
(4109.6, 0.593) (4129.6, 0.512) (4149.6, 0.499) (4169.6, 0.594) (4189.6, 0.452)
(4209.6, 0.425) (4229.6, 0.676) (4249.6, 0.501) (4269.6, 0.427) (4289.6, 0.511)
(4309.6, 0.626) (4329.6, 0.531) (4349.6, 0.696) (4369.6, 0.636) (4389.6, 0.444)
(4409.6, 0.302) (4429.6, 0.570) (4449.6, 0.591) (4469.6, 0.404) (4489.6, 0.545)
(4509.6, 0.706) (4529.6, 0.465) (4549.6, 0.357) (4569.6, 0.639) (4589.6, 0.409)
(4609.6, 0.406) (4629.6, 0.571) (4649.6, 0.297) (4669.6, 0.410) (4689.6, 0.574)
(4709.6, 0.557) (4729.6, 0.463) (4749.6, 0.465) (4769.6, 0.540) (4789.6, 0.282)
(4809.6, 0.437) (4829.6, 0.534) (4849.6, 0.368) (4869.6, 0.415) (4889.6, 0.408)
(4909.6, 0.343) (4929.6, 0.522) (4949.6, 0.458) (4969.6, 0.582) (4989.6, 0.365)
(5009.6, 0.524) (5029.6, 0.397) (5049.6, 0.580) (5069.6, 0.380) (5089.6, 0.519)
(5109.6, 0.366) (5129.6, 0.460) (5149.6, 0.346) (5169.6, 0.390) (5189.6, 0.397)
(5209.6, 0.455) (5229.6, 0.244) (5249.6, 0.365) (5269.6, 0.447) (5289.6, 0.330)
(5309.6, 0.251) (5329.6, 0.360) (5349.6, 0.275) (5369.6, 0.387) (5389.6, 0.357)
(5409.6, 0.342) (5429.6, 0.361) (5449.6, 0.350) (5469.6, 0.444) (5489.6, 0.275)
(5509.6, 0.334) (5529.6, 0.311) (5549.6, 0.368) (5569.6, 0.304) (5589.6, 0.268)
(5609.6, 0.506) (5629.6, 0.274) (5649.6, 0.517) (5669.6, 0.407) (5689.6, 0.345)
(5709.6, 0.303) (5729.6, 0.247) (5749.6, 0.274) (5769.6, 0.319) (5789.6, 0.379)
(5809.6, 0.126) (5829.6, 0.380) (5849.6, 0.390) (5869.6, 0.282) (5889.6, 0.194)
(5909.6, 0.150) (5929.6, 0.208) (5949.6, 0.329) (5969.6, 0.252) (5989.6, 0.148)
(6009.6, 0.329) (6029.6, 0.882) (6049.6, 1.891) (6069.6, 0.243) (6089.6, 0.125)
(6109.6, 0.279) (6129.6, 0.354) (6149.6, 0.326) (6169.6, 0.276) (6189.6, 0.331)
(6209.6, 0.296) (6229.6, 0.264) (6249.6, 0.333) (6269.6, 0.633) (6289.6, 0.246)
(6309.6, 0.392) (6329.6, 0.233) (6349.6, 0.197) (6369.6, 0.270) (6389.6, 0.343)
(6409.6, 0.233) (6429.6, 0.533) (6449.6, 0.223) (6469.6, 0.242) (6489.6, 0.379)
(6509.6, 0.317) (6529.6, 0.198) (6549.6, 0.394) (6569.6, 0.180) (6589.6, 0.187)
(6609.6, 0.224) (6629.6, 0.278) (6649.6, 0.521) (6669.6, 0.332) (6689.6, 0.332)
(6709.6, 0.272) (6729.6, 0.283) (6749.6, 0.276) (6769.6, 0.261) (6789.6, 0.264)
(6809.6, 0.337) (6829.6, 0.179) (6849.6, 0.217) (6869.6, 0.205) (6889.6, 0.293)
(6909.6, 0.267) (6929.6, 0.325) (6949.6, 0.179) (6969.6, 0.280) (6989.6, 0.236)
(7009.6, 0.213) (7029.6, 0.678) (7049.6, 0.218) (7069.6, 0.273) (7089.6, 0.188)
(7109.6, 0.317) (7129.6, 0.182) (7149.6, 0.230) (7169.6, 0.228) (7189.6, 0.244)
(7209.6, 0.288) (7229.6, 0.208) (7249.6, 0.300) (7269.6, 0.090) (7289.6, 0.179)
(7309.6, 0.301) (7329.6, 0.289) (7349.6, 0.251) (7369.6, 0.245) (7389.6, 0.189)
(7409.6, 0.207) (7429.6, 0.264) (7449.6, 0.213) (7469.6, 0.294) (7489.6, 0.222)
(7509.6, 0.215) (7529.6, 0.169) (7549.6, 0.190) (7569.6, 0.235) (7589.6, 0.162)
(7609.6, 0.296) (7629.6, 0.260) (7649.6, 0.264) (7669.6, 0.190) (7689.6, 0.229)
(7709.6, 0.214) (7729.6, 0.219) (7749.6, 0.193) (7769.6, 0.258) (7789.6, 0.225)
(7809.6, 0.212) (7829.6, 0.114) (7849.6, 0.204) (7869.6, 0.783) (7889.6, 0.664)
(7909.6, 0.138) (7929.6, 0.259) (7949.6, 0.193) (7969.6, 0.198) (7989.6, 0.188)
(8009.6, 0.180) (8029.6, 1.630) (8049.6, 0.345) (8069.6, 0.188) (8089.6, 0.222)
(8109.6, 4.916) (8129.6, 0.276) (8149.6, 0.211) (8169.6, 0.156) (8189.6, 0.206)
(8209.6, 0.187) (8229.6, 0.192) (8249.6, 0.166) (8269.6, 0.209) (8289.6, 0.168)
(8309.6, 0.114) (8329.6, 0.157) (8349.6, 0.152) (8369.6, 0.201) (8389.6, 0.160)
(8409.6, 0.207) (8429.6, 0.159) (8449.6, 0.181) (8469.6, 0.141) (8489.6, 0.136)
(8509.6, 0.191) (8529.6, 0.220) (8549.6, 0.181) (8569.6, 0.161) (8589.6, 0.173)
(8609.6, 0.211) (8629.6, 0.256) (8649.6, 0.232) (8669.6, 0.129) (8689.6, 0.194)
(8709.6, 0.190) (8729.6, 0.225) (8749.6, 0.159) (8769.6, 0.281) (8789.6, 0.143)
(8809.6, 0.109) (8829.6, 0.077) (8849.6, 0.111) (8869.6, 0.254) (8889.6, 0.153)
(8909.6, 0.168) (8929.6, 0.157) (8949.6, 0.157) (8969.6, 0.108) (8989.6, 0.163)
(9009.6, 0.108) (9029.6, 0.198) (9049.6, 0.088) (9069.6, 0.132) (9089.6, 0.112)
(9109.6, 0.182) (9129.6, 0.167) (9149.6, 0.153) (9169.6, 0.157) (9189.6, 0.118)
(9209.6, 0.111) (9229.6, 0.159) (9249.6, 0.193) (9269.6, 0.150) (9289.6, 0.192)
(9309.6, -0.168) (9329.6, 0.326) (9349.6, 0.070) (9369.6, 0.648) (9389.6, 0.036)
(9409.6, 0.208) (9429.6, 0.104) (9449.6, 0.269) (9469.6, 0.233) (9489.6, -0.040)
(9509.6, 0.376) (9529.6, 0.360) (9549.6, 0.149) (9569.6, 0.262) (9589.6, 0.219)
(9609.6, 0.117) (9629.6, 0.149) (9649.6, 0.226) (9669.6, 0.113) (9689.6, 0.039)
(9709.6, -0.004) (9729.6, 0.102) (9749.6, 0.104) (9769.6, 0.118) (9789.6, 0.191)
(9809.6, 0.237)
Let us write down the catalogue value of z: 0.62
